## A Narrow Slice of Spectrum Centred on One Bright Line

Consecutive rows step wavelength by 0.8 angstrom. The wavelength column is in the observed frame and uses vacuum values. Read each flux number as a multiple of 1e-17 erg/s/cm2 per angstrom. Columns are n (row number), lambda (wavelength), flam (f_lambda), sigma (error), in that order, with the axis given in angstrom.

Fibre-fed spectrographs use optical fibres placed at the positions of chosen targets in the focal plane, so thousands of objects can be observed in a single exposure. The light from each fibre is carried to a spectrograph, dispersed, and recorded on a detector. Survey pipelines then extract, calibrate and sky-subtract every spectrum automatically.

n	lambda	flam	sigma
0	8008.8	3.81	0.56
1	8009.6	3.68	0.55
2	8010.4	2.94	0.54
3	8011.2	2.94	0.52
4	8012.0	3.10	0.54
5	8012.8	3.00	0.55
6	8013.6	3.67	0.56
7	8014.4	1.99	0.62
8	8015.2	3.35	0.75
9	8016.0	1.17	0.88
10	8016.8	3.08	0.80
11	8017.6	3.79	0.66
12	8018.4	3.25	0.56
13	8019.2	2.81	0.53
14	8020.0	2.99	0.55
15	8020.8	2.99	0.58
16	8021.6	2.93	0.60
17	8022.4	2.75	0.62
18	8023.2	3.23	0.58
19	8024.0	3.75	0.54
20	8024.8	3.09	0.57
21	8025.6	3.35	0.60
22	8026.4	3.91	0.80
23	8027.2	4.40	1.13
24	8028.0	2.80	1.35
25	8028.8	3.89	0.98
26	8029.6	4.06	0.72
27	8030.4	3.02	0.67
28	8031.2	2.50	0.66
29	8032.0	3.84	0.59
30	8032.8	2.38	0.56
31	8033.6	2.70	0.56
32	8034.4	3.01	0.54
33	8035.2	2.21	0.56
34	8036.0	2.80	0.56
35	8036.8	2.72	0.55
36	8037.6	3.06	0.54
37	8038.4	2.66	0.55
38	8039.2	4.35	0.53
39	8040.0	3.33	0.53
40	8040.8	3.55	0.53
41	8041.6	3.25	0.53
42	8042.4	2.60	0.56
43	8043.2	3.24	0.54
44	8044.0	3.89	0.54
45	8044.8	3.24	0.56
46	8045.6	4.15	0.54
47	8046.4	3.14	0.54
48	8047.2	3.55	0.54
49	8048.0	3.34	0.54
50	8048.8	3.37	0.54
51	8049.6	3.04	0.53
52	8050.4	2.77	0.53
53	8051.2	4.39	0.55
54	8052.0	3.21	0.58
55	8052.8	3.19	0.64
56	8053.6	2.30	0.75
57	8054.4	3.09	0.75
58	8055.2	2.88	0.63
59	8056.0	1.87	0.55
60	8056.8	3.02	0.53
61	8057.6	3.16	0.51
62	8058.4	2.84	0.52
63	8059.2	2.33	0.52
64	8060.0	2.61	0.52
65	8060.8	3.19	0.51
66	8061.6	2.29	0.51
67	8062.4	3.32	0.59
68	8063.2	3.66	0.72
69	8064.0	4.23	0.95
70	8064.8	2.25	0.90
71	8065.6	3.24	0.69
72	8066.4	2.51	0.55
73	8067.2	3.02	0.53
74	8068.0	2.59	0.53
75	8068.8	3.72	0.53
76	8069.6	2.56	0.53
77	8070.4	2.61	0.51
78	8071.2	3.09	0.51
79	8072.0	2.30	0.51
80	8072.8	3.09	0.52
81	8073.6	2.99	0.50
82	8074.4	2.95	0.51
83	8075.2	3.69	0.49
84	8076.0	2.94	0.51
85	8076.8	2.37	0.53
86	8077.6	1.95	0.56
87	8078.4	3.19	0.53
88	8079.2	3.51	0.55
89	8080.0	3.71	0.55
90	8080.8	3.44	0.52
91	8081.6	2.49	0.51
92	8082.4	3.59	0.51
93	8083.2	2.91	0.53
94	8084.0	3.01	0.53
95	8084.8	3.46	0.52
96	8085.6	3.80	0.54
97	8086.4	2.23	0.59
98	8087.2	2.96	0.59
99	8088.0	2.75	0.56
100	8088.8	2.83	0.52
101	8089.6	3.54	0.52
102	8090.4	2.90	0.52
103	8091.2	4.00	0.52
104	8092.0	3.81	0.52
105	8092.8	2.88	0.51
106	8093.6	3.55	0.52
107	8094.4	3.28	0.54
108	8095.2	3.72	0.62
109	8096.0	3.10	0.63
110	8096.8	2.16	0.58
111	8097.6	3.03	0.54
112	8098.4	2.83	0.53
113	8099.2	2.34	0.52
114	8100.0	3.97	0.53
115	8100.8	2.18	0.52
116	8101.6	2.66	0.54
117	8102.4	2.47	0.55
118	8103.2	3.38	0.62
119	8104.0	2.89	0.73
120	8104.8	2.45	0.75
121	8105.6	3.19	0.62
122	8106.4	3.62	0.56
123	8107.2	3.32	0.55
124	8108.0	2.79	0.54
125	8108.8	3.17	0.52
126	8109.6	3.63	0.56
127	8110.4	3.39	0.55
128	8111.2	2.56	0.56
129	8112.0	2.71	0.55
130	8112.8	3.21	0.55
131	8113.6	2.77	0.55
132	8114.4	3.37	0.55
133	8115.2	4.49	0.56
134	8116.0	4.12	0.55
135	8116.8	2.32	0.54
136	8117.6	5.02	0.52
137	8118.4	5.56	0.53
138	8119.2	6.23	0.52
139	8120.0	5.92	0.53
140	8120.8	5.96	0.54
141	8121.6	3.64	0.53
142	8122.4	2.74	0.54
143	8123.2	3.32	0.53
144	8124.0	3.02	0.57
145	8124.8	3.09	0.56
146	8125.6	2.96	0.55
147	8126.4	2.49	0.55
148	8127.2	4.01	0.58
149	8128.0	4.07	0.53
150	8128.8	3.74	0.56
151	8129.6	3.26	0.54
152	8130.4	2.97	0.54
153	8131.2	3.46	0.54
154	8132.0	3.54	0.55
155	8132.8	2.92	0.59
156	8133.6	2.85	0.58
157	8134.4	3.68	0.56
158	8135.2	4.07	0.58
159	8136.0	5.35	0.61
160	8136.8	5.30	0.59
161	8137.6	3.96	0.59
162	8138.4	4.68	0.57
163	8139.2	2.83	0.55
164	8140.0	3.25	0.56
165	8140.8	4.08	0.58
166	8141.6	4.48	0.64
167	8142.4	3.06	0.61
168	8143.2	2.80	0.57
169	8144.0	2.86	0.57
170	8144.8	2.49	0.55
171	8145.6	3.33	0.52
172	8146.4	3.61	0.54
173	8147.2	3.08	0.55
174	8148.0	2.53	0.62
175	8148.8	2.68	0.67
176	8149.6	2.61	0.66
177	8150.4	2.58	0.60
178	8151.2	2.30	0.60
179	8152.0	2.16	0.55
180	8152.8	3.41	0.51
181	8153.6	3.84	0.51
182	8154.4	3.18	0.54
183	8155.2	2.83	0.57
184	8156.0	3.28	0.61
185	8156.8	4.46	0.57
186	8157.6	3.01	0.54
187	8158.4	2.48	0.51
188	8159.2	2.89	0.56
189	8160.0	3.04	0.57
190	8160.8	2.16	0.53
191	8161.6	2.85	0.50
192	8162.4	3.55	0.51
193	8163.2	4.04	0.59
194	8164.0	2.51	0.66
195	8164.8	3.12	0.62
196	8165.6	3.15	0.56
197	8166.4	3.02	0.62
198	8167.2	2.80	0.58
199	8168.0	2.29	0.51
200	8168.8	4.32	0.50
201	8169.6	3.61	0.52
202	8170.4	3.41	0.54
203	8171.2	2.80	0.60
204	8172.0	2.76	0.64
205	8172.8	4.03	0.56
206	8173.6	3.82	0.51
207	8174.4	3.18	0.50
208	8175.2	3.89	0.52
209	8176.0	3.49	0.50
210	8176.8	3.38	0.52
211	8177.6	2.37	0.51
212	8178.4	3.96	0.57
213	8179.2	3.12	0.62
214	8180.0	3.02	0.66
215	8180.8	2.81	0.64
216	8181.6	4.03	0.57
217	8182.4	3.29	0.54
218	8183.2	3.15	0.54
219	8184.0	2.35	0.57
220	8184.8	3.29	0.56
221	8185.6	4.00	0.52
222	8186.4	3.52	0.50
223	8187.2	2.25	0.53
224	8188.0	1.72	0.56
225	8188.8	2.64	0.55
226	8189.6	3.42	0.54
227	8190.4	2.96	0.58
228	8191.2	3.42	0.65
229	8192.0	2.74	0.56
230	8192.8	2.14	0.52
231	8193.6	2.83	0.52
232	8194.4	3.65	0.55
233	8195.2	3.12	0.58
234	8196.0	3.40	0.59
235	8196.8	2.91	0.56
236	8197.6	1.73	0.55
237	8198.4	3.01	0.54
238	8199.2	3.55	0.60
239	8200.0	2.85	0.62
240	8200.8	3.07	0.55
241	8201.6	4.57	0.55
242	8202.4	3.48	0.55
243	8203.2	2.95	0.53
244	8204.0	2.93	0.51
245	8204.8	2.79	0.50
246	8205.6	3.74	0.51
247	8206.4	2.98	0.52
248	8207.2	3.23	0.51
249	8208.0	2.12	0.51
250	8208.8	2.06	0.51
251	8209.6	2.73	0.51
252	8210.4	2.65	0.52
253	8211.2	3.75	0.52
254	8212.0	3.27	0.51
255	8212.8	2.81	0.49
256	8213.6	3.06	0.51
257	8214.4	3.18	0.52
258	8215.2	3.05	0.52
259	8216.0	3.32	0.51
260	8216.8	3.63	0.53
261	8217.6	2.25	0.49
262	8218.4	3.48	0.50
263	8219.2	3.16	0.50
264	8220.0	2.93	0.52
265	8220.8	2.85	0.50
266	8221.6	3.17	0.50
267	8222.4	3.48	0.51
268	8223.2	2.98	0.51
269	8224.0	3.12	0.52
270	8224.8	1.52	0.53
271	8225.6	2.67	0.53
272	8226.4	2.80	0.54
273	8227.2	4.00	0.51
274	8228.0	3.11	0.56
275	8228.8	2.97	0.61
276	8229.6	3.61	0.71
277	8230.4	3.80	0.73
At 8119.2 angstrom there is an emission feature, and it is [S II]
